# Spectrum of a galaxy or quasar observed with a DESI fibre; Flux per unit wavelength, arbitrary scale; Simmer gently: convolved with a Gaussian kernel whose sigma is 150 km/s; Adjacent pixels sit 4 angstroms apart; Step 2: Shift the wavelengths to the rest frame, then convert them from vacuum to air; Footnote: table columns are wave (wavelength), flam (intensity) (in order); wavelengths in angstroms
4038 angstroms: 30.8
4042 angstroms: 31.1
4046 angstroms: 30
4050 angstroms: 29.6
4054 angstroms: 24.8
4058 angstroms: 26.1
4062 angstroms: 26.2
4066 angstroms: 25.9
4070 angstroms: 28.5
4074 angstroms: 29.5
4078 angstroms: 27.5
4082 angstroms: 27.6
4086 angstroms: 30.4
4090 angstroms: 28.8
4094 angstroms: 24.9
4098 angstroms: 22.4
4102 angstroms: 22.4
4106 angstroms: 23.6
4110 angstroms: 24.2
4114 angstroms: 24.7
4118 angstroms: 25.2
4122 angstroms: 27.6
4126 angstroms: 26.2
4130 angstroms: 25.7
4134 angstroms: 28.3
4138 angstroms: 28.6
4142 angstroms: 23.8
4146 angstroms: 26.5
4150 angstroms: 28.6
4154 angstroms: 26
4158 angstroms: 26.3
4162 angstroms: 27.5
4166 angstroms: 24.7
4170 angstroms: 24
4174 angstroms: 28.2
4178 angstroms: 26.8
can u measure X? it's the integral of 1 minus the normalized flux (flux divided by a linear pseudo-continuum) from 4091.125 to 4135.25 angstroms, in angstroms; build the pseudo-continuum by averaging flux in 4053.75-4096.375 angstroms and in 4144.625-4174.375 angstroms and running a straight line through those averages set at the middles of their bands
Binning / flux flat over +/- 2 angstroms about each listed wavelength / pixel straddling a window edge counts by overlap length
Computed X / 3.1 angstroms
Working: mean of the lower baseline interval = 27.4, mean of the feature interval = 25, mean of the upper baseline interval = 26.4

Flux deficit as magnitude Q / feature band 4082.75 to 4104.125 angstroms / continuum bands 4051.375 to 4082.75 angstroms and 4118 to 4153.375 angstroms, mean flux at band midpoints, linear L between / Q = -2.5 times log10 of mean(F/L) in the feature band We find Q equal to 0.04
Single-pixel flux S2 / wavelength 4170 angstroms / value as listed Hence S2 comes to 24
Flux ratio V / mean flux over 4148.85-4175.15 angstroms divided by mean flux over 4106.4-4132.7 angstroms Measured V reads 1.03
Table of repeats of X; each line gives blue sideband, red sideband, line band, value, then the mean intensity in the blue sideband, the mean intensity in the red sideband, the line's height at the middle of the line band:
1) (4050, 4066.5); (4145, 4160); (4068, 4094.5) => -2.0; 26.2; 26.9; 26.4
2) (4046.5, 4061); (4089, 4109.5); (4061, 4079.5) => -1.1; 27.1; 24.2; 26.1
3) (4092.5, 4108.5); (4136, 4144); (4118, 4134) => -0.9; 23.3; 26.2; 25.2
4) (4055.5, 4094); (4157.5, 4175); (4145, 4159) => -0.3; 27.6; 26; 26.3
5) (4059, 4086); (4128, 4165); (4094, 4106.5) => 2.0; 27.7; 26.8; 27.3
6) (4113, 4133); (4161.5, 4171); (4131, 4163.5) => -1.7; 26.1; 25.2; 25.6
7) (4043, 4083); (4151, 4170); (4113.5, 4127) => 0.3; 27.7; 26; 26.7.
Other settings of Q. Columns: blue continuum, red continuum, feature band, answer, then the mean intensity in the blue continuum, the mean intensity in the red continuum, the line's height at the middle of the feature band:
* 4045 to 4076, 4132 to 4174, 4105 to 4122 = 0.087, 27.5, 26.5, 26.9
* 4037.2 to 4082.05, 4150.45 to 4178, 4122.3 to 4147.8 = 0.009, 28.1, 26.3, 26.8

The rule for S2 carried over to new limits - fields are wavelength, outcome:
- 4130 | 25.7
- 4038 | 30.8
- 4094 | 24.9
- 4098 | 22.4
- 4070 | 28.5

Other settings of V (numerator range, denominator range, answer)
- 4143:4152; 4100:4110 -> 1.17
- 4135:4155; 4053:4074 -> 1.01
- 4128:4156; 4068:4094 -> 0.94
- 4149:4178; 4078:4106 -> 1.02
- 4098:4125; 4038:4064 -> 0.87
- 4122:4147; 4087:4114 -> 1.08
